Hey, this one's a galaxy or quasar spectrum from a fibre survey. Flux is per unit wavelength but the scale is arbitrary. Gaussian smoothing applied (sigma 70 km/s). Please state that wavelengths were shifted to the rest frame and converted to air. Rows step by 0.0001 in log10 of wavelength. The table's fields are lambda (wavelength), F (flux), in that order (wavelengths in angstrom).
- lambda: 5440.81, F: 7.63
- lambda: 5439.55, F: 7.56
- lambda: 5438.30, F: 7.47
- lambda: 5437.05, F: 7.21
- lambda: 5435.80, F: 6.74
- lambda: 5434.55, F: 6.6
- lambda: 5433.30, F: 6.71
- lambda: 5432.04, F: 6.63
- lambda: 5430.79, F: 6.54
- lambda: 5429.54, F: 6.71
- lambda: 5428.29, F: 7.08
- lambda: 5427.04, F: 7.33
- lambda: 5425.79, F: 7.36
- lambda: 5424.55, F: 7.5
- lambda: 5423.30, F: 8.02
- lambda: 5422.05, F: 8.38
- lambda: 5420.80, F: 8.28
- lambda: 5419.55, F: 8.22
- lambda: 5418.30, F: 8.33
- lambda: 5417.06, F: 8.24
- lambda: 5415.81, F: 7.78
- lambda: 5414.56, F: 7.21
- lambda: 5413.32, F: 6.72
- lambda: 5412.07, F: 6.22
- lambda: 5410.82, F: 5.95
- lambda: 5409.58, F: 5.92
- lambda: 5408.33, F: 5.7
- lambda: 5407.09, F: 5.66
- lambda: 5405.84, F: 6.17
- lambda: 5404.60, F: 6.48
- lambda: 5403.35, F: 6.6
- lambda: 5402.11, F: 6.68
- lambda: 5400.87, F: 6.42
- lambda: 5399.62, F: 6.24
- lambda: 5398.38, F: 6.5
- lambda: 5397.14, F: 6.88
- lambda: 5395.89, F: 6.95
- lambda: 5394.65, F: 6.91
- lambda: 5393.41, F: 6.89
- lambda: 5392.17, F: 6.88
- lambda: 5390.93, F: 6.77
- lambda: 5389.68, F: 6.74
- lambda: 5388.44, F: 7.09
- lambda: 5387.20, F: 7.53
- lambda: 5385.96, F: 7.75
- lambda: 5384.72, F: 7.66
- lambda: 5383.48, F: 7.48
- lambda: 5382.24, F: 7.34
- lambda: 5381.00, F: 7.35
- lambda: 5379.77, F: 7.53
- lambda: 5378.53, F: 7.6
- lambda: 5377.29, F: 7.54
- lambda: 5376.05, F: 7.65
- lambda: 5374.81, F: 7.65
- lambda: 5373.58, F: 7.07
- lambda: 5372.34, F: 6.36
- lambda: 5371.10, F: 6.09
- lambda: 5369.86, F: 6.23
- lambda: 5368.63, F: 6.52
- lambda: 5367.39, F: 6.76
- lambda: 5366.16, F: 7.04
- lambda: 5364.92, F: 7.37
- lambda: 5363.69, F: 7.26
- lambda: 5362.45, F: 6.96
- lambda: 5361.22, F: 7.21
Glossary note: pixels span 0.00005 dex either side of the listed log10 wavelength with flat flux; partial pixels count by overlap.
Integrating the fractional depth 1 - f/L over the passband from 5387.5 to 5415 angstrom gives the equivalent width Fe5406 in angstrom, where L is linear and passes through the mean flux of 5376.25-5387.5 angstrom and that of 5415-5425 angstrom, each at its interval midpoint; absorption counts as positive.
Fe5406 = 4.49 angstrom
